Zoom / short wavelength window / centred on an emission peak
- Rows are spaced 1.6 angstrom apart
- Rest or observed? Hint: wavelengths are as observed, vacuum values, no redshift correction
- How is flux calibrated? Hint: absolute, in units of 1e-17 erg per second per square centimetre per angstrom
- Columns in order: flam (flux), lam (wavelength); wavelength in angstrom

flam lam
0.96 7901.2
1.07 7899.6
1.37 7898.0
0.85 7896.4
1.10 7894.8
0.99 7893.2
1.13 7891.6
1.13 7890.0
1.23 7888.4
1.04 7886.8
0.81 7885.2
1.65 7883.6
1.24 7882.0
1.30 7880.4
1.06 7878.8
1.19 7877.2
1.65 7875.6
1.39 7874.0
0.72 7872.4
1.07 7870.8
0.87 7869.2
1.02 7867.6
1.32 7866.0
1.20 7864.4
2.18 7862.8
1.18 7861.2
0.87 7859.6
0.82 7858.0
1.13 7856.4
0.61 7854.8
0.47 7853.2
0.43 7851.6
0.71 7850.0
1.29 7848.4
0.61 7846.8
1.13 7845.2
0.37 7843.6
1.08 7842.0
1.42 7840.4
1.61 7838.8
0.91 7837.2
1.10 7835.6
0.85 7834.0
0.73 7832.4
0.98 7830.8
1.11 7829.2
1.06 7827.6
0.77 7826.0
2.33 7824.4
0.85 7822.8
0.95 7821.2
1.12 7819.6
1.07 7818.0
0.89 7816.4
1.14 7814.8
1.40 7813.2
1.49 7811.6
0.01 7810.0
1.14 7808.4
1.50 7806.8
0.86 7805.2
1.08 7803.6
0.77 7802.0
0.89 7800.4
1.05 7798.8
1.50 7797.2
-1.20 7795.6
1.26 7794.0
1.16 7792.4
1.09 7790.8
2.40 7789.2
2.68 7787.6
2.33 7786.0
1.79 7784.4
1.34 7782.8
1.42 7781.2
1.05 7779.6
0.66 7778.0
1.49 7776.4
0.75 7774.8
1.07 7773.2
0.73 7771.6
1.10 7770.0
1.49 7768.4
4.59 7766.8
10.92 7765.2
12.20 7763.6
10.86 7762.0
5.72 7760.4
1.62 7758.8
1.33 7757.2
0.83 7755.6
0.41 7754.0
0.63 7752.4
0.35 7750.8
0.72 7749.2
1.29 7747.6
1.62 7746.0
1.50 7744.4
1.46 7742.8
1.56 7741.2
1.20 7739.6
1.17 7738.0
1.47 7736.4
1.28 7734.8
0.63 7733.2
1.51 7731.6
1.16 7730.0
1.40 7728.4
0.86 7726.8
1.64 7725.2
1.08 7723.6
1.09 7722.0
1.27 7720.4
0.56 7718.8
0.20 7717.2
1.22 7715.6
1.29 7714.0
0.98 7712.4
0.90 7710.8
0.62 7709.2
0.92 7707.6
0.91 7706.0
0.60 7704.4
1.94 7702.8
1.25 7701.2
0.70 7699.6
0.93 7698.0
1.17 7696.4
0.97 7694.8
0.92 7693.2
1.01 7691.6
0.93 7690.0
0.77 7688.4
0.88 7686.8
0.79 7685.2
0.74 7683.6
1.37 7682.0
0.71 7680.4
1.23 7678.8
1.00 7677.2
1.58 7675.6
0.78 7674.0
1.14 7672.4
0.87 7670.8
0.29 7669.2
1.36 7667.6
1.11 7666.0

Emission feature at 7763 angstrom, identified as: H-alpha 6563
